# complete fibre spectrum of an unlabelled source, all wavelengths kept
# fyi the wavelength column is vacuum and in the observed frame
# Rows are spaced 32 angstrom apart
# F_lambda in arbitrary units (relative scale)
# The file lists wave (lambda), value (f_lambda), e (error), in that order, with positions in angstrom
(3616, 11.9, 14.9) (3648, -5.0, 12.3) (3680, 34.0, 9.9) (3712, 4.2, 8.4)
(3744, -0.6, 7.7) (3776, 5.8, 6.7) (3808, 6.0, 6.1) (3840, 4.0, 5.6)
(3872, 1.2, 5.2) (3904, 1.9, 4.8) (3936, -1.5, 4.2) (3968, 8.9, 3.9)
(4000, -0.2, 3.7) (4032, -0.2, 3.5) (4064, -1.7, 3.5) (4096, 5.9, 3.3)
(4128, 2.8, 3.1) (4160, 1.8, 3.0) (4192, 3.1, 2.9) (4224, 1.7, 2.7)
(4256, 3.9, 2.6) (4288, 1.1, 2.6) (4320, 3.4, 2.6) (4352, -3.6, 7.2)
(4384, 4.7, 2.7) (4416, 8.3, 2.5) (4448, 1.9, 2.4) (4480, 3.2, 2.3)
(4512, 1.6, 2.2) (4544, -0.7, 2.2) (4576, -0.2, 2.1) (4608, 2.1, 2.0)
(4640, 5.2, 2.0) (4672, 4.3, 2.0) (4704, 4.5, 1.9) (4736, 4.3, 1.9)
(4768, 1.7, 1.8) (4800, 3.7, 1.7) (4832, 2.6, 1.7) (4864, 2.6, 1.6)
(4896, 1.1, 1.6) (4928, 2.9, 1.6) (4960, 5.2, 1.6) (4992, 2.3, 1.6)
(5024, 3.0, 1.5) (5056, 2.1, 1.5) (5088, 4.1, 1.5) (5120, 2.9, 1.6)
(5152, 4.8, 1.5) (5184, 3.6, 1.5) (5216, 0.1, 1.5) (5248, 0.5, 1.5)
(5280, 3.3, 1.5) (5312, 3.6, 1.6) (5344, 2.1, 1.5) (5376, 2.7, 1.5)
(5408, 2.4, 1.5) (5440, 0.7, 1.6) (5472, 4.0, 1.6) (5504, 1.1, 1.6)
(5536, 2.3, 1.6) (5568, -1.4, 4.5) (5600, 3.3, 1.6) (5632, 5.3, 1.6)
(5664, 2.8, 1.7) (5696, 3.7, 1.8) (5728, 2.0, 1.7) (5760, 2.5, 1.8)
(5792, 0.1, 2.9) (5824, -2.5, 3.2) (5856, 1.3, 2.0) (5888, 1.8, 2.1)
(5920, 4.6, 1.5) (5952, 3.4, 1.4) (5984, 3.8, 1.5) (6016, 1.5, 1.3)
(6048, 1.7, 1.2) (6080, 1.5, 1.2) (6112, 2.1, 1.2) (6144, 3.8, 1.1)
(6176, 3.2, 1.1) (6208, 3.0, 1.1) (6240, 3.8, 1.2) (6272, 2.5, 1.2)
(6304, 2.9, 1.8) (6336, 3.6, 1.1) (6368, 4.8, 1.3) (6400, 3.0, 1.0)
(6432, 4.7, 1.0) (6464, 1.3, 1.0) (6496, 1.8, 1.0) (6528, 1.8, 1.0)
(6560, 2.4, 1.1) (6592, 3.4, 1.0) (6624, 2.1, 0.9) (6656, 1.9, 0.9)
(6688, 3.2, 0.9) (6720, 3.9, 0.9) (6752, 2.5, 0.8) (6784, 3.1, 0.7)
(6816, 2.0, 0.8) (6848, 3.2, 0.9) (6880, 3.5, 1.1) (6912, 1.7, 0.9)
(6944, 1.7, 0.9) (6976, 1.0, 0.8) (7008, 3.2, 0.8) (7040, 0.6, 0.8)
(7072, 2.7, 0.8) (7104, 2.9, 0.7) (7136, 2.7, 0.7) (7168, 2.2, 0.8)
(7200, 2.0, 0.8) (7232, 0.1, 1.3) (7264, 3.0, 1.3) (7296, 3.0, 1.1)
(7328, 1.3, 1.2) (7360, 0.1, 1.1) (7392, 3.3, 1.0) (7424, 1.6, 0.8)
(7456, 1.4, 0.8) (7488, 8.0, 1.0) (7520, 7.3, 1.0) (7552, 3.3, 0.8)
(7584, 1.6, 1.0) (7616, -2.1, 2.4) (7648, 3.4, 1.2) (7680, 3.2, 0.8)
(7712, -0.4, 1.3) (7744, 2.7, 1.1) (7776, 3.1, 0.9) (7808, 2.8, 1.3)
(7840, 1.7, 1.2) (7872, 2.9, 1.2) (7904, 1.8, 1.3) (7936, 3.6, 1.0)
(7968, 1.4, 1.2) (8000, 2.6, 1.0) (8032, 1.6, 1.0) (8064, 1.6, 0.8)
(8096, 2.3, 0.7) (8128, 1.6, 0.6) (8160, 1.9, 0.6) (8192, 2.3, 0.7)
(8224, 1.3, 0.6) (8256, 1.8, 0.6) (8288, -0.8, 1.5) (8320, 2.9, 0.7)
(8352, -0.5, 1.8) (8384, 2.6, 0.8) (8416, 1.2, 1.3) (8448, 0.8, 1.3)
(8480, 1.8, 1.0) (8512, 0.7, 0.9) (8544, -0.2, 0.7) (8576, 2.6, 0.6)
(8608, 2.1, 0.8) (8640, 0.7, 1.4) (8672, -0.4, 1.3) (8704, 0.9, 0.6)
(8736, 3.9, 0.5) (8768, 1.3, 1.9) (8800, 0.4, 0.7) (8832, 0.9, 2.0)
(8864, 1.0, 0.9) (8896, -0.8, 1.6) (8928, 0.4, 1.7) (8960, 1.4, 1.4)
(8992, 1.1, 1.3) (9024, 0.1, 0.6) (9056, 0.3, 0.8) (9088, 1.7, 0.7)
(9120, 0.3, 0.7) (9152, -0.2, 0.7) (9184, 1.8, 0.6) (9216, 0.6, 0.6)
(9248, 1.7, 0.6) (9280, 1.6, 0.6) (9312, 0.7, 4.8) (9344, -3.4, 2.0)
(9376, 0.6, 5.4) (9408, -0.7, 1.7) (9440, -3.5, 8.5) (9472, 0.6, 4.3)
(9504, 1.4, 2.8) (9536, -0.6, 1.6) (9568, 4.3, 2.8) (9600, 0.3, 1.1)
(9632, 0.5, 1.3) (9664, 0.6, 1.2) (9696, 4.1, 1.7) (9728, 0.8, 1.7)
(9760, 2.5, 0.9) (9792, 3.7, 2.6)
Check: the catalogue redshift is 1.012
